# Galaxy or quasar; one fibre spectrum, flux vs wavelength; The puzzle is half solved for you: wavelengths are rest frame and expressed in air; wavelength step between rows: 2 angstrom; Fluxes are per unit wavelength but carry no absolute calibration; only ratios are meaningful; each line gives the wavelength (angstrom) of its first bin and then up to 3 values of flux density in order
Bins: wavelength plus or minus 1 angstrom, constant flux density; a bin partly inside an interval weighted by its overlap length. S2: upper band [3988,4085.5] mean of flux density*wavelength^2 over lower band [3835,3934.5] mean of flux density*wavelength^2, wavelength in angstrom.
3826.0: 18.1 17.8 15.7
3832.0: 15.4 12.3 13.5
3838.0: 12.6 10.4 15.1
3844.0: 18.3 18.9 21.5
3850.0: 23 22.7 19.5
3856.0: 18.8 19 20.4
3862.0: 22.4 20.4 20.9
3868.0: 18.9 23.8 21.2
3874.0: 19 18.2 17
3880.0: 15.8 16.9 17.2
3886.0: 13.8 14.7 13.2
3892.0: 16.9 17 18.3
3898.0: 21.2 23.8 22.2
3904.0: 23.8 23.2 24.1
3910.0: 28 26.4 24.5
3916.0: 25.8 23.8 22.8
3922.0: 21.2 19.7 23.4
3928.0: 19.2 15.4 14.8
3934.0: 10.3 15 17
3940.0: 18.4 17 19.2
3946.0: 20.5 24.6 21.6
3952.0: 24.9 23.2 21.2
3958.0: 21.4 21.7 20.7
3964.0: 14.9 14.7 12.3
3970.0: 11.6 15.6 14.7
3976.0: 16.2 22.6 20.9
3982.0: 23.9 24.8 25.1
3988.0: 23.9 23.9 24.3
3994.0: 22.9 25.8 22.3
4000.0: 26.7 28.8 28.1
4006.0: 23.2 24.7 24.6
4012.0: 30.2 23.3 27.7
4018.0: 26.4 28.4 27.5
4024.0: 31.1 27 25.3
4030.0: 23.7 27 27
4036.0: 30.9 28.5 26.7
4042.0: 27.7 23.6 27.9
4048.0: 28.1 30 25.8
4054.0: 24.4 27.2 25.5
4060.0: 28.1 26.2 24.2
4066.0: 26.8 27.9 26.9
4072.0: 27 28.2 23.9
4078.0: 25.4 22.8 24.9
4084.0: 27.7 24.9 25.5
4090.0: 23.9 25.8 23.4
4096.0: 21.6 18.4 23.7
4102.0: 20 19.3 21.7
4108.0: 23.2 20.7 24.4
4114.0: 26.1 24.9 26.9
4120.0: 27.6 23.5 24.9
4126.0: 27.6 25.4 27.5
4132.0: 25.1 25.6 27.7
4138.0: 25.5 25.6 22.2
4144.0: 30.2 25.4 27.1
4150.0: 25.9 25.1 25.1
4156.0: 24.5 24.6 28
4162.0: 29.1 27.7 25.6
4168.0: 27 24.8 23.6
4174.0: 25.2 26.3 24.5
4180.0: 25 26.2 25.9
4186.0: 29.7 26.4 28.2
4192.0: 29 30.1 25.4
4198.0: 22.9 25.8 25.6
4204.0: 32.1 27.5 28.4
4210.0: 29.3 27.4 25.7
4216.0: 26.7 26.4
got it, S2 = 1.5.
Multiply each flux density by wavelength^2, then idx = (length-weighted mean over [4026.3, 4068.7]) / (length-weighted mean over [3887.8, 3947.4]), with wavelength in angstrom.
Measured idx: 1.42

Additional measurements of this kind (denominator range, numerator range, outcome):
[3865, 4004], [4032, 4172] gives 1.37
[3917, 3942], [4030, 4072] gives 1.56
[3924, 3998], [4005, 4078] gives 1.41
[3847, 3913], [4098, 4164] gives 1.41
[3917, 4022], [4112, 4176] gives 1.32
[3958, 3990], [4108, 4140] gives 1.43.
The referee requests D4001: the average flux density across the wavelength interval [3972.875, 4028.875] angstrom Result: 24.8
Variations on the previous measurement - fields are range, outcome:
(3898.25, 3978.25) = 20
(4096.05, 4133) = 23.9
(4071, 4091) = 25.4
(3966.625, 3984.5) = 17.8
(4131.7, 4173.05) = 26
